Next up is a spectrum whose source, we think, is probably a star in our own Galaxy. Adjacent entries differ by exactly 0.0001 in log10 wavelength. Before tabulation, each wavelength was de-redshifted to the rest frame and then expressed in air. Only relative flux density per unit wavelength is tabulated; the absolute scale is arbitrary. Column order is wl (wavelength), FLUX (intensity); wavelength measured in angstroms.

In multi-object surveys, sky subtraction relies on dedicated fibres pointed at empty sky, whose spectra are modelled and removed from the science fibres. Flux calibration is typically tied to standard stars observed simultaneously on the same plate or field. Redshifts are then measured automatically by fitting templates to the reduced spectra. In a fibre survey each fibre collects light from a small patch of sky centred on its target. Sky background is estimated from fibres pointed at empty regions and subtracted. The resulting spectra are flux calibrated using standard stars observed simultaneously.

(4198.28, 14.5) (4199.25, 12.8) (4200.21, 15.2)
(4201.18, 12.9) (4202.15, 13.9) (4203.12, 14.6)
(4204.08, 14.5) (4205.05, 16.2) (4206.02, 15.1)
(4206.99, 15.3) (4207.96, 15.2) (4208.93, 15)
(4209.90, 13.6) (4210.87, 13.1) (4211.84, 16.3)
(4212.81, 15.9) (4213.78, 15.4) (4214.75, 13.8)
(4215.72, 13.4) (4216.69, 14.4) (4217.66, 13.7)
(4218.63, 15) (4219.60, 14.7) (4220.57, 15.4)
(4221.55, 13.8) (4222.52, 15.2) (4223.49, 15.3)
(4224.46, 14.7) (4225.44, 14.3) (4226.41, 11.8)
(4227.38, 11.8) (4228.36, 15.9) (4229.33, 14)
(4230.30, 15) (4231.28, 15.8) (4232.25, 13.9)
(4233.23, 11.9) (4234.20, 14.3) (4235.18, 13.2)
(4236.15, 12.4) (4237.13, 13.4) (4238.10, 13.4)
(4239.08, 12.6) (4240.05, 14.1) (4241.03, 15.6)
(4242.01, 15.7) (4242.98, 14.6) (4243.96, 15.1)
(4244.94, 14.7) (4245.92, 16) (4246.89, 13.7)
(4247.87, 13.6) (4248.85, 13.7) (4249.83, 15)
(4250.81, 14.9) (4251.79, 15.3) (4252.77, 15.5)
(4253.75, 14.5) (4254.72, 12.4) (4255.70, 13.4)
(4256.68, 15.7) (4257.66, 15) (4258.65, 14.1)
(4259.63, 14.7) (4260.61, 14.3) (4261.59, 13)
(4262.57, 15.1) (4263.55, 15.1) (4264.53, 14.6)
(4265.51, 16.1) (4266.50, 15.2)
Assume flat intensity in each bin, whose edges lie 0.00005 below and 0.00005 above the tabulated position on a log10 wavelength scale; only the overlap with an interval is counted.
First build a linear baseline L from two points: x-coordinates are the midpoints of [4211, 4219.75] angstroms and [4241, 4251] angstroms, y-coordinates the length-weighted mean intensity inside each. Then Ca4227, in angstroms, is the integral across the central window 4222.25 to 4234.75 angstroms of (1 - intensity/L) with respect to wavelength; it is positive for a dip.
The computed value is 0.5 angstroms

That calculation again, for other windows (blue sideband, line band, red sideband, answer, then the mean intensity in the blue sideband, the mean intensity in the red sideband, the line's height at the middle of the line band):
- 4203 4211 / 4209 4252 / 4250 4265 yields 1.09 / 14.8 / 14.5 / 14.7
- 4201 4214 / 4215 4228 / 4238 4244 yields 0.48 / 14.8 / 14.5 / 14.7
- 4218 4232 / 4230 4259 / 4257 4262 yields 0.15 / 14.5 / 14.3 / 14.4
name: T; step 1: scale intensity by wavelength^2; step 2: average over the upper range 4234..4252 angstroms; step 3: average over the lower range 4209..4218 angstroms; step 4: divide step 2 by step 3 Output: 1.00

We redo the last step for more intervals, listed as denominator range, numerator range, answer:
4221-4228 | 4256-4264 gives 1.07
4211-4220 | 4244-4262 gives 1.00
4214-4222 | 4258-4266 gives 1.04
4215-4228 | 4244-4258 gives 1.04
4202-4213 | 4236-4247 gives 0.98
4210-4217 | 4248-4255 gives 1.01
